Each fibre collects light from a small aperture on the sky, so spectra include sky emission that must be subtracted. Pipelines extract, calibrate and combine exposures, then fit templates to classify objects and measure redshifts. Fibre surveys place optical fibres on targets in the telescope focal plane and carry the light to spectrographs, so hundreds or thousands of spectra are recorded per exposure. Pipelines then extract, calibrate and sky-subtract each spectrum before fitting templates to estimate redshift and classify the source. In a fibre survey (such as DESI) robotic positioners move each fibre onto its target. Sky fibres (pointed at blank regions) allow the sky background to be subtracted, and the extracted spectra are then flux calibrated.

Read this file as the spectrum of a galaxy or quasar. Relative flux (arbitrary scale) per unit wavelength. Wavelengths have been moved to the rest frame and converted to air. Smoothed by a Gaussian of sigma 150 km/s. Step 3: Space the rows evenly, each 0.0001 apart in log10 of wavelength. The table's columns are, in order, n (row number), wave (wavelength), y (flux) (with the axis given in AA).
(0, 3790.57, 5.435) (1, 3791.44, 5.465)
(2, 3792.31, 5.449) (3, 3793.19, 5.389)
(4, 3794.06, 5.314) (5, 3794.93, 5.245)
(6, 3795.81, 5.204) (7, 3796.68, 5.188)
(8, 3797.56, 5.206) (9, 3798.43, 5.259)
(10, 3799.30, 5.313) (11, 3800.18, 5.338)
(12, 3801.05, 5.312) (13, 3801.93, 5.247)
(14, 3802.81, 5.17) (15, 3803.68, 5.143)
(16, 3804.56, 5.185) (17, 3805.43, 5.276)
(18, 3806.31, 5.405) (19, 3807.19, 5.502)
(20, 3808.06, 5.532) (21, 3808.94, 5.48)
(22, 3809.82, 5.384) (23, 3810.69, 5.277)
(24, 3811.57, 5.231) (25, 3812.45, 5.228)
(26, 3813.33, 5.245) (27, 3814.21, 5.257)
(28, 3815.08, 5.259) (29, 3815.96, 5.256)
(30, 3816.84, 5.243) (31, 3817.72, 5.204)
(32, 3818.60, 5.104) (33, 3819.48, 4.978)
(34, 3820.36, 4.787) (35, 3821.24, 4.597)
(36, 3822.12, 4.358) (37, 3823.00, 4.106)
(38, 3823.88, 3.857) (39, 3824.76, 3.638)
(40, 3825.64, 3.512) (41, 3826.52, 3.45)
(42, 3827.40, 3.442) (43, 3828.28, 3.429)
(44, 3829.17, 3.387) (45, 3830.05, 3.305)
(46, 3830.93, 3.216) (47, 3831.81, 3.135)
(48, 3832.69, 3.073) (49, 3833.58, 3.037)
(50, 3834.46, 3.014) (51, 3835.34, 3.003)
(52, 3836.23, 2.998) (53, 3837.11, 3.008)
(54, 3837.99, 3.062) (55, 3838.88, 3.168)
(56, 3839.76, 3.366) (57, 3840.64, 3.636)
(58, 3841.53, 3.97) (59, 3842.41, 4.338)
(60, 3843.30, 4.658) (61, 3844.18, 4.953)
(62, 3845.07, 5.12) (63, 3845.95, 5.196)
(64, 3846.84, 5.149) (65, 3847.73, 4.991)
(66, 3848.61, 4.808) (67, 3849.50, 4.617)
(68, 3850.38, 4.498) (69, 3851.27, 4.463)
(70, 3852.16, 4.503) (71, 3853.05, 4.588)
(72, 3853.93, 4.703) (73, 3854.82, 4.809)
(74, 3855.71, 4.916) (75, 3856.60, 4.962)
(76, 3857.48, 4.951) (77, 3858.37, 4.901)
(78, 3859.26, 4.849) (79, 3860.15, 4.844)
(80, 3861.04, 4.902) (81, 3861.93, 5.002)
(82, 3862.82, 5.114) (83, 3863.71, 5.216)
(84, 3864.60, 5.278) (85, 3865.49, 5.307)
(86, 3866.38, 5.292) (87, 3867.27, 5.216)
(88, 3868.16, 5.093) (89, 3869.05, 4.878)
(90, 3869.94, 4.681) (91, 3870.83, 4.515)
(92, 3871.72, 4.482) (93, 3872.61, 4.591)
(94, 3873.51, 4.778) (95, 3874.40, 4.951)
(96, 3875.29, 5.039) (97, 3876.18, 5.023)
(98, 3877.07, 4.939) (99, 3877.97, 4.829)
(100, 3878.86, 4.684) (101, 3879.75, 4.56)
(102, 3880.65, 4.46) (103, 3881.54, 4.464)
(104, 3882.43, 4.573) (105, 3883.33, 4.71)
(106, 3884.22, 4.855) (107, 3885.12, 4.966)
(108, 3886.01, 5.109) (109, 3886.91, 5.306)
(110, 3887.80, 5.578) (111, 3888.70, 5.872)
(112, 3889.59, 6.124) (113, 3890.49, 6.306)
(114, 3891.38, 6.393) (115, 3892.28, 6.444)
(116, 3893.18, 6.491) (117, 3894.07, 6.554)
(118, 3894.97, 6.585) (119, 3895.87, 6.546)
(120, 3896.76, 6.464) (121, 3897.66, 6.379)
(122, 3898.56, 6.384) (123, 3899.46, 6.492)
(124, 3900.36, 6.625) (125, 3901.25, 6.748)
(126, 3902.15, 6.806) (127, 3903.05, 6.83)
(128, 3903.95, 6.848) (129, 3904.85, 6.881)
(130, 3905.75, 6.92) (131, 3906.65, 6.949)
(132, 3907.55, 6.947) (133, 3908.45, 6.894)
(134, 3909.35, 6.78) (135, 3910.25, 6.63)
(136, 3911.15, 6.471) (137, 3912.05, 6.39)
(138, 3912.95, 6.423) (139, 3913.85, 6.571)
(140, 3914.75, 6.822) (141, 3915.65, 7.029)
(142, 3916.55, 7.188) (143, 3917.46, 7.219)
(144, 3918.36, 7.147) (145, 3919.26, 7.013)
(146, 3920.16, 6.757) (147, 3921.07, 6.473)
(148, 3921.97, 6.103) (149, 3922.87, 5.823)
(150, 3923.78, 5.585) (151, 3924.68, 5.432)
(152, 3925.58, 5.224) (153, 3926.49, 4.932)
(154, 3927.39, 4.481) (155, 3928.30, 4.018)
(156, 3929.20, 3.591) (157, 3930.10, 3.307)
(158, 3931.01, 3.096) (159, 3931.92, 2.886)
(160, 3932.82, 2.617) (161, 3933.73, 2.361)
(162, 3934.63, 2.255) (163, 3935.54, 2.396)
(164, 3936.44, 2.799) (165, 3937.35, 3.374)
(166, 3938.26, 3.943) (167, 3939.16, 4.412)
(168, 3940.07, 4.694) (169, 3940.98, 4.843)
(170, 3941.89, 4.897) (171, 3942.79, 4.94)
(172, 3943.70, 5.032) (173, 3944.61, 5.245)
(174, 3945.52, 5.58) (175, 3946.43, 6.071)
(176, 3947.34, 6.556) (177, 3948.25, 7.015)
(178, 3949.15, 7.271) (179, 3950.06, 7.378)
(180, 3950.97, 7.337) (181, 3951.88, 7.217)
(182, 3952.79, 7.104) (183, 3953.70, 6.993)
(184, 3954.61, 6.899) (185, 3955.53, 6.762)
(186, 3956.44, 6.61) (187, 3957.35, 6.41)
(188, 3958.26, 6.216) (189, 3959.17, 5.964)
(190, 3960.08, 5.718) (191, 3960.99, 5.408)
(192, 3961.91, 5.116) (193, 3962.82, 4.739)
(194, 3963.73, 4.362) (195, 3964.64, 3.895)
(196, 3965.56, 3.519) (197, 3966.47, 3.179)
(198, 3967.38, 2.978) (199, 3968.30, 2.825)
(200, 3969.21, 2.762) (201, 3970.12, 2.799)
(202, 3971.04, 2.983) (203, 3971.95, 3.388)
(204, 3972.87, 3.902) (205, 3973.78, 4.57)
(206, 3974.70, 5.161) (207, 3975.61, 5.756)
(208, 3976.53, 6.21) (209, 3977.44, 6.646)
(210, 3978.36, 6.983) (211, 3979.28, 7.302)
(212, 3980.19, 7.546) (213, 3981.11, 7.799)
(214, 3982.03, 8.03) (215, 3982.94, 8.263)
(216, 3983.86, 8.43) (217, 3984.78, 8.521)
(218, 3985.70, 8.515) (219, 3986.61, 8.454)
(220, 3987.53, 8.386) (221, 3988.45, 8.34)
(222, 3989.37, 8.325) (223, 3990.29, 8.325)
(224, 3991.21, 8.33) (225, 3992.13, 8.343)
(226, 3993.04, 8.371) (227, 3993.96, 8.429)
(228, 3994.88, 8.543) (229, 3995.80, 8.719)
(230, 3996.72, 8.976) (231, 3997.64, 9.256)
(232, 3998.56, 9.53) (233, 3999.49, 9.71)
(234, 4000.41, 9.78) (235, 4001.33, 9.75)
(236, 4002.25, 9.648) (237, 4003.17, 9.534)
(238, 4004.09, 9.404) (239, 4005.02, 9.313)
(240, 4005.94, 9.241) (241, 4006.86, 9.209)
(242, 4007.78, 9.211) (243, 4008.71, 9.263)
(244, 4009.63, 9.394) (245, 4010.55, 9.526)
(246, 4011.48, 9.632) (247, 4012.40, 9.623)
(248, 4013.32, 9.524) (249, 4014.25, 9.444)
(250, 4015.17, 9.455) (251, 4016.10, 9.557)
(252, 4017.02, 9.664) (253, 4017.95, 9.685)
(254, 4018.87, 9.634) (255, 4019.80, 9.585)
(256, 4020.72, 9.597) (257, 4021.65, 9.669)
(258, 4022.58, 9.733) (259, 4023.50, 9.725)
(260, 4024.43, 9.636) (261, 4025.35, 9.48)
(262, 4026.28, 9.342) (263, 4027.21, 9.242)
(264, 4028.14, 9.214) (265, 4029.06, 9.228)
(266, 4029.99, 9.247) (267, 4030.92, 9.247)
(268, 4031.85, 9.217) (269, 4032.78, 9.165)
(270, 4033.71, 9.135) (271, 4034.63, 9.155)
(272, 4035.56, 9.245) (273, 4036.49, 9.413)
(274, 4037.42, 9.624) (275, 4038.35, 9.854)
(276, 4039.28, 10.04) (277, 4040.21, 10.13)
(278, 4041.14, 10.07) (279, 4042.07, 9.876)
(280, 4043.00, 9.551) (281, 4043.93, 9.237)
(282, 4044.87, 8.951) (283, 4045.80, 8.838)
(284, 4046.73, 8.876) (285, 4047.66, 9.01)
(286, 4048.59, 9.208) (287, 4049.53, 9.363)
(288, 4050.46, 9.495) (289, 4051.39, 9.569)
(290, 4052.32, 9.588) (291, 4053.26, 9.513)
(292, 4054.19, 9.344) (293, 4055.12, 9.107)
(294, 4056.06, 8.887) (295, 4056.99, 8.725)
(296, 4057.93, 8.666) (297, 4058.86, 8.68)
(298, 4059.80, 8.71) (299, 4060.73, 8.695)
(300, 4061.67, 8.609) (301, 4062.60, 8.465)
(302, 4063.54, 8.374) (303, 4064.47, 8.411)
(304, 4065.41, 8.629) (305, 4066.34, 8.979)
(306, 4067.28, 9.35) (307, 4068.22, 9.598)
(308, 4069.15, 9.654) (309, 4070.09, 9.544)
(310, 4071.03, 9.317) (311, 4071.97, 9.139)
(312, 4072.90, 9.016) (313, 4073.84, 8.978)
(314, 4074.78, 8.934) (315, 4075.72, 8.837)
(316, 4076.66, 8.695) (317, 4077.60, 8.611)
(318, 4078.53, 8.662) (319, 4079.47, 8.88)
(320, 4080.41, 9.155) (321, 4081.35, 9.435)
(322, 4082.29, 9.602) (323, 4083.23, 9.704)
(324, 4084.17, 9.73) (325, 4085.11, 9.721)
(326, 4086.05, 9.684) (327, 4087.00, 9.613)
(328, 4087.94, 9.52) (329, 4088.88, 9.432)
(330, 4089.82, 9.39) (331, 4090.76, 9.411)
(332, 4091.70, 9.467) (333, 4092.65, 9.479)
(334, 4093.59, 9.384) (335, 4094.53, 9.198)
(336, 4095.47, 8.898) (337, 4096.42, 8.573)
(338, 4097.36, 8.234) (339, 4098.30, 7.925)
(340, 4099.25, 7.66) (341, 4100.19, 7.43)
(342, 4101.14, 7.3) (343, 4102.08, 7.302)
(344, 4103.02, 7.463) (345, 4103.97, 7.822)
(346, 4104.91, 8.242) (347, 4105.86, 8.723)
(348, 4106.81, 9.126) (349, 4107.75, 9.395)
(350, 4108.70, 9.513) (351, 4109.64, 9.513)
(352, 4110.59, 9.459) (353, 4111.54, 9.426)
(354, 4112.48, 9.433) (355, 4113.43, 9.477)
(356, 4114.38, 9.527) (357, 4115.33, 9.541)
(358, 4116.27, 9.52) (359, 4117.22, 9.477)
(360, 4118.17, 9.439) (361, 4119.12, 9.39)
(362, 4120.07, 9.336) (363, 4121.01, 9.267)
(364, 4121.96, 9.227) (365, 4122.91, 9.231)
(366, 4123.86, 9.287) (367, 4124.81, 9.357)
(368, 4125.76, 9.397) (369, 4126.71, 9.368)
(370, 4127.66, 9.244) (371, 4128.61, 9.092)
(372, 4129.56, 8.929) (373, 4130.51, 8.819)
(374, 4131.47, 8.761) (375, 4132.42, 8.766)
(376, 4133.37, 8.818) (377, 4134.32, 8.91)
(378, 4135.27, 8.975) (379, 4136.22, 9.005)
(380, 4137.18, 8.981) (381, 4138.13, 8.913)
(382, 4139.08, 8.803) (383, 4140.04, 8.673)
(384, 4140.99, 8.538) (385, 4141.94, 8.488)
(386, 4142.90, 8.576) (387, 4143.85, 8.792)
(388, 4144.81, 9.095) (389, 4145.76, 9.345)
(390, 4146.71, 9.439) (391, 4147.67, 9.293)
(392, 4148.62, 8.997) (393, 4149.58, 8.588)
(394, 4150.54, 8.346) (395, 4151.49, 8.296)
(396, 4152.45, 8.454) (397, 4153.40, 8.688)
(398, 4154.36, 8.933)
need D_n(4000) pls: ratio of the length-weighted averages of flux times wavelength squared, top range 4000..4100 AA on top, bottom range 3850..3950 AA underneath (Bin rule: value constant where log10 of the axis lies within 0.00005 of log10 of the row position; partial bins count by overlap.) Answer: 1.85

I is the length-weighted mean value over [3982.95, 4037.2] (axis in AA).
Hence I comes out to 9.19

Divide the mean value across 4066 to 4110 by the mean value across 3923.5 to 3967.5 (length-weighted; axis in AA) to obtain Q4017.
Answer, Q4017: 1.80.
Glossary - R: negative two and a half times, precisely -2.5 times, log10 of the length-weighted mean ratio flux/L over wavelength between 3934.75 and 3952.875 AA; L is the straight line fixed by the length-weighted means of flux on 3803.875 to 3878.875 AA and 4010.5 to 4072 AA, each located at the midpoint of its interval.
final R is 0.30 mag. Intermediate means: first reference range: 4.56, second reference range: 9.31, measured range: 5.32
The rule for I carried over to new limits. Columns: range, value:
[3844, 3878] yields 4.9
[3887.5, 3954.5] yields 5.8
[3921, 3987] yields 5.31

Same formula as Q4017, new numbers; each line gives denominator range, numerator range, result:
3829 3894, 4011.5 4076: 1.99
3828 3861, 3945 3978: 1.30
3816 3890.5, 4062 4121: 2.00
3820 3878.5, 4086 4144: 2.06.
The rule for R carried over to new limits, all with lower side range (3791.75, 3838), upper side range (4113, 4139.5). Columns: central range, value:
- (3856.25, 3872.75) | 0.07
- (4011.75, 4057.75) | -0.20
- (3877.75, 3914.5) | -0.05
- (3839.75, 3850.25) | 0.09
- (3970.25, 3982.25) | 0.21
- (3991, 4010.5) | -0.24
